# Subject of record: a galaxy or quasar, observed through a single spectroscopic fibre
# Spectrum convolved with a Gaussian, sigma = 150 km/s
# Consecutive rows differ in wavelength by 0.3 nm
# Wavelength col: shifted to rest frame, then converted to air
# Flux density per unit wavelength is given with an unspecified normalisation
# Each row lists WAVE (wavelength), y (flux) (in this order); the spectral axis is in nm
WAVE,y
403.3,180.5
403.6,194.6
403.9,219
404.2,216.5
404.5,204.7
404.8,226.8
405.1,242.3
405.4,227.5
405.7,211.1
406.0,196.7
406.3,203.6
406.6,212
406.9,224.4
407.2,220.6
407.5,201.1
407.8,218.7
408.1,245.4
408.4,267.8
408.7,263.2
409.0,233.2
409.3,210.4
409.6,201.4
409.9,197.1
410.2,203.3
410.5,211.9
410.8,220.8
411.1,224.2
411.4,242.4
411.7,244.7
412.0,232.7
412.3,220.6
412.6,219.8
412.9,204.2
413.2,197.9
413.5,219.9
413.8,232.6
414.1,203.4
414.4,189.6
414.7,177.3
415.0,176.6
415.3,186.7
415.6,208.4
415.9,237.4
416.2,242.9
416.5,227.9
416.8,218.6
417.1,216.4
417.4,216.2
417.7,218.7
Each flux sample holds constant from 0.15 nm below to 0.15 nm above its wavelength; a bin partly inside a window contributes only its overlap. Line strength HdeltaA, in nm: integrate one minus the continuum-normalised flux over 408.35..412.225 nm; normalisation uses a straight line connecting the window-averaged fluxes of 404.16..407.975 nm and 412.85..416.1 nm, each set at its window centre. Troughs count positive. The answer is -0.30 nm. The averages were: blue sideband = 216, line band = 226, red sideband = 204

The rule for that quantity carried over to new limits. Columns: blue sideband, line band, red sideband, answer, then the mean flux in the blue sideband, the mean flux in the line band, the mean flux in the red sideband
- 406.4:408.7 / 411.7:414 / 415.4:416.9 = 0.08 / 229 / 220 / 226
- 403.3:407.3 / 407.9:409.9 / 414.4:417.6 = -0.20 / 214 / 233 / 210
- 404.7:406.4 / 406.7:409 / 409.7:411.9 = -0.15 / 218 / 234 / 220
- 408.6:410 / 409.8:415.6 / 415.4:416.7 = 0.33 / 220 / 211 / 227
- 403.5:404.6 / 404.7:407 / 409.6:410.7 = -0.11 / 210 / 218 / 204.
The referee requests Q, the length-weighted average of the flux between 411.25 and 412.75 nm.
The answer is 232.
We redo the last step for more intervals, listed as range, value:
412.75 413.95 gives 214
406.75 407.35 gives 222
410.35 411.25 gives 219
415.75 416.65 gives 236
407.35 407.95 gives 210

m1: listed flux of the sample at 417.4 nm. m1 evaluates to 216.2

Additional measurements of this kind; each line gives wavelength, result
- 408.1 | 245.4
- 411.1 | 224.2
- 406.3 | 203.6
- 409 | 233.2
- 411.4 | 242.4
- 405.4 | 227.5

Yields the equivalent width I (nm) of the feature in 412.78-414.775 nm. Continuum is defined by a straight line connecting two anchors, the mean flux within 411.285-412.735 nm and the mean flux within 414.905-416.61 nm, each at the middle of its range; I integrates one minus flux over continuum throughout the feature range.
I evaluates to 0.17 nm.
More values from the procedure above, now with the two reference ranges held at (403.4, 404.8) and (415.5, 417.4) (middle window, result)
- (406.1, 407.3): -0.01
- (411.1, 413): -0.07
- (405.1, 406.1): -0.03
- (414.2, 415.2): 0.18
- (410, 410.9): 0.03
